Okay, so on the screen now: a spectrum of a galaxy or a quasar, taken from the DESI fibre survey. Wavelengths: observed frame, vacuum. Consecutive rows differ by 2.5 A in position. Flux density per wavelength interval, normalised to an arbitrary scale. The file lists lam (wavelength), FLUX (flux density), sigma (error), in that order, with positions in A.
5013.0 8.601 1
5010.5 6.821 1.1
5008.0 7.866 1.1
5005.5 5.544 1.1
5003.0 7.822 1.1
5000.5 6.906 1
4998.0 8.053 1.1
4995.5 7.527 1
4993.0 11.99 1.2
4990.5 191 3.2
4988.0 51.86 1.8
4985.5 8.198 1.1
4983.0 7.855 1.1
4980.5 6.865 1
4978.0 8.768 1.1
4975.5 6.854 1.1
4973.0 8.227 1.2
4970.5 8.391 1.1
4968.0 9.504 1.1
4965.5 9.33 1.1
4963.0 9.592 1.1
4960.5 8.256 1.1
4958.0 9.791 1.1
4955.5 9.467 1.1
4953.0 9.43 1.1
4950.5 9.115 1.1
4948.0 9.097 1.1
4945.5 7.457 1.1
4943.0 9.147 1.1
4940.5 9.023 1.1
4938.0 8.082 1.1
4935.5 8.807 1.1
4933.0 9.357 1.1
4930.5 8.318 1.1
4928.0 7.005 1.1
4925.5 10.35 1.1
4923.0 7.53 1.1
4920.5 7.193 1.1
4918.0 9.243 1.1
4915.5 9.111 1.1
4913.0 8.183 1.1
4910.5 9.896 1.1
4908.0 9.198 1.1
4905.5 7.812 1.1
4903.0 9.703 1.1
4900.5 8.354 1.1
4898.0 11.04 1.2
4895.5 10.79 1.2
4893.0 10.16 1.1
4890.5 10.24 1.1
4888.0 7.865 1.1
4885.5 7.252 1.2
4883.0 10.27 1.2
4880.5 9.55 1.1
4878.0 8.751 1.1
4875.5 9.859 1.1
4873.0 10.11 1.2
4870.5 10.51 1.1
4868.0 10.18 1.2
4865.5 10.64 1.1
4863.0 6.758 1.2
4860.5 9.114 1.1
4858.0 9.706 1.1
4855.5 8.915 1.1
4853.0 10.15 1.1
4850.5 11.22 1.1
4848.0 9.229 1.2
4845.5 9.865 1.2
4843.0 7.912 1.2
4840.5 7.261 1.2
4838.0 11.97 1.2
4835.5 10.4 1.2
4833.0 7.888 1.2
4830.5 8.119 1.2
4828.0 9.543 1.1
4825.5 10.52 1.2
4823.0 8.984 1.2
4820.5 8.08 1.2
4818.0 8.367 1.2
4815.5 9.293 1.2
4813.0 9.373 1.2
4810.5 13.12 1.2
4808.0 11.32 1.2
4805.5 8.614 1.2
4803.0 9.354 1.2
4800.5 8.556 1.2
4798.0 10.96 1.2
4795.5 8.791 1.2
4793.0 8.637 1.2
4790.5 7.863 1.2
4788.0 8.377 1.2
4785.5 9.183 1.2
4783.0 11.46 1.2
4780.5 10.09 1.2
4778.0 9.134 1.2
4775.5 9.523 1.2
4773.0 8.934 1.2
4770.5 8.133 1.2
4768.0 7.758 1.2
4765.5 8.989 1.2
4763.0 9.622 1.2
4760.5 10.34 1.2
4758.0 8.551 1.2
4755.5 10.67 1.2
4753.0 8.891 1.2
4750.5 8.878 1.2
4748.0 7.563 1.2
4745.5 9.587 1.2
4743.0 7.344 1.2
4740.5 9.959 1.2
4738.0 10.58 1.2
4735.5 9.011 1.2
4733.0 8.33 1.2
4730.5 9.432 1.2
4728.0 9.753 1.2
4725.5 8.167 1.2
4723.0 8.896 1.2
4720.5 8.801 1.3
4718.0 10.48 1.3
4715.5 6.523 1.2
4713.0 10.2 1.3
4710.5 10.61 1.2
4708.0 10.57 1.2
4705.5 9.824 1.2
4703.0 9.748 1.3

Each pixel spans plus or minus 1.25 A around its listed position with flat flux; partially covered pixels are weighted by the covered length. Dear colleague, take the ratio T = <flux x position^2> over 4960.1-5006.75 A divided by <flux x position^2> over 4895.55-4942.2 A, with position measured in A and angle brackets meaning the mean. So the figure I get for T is 2.4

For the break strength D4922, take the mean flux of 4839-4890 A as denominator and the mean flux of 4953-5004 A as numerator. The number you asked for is 2.11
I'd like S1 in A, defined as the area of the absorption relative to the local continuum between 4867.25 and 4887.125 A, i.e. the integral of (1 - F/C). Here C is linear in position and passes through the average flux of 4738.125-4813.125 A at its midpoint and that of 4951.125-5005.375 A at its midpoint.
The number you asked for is 6.5 A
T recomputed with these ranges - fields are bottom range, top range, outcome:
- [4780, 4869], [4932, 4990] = 1.45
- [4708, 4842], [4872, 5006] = 1.51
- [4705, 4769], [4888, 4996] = 1.68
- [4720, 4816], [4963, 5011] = 2.35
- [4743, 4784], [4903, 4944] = 1.01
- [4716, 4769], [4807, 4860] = 1.09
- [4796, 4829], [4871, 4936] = 0.98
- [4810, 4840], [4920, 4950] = 0.94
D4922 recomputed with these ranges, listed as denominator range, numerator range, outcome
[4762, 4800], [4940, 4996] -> 2.06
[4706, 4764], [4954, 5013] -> 1.93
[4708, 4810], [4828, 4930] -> 1.00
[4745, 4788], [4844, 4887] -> 1.03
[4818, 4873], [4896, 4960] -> 0.95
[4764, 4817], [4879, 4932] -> 0.96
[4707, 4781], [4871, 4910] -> 1.03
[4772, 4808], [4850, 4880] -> 1.03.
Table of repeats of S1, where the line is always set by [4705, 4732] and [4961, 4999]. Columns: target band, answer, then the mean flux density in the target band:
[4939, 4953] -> 8.3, 8.81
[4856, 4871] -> 6.8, 9.4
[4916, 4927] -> 6.3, 8.58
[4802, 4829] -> 9.0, 9.69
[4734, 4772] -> 7.2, 9.05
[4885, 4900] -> 7.3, 9.61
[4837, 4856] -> 7.8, 9.56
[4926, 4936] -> 5.9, 8.49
